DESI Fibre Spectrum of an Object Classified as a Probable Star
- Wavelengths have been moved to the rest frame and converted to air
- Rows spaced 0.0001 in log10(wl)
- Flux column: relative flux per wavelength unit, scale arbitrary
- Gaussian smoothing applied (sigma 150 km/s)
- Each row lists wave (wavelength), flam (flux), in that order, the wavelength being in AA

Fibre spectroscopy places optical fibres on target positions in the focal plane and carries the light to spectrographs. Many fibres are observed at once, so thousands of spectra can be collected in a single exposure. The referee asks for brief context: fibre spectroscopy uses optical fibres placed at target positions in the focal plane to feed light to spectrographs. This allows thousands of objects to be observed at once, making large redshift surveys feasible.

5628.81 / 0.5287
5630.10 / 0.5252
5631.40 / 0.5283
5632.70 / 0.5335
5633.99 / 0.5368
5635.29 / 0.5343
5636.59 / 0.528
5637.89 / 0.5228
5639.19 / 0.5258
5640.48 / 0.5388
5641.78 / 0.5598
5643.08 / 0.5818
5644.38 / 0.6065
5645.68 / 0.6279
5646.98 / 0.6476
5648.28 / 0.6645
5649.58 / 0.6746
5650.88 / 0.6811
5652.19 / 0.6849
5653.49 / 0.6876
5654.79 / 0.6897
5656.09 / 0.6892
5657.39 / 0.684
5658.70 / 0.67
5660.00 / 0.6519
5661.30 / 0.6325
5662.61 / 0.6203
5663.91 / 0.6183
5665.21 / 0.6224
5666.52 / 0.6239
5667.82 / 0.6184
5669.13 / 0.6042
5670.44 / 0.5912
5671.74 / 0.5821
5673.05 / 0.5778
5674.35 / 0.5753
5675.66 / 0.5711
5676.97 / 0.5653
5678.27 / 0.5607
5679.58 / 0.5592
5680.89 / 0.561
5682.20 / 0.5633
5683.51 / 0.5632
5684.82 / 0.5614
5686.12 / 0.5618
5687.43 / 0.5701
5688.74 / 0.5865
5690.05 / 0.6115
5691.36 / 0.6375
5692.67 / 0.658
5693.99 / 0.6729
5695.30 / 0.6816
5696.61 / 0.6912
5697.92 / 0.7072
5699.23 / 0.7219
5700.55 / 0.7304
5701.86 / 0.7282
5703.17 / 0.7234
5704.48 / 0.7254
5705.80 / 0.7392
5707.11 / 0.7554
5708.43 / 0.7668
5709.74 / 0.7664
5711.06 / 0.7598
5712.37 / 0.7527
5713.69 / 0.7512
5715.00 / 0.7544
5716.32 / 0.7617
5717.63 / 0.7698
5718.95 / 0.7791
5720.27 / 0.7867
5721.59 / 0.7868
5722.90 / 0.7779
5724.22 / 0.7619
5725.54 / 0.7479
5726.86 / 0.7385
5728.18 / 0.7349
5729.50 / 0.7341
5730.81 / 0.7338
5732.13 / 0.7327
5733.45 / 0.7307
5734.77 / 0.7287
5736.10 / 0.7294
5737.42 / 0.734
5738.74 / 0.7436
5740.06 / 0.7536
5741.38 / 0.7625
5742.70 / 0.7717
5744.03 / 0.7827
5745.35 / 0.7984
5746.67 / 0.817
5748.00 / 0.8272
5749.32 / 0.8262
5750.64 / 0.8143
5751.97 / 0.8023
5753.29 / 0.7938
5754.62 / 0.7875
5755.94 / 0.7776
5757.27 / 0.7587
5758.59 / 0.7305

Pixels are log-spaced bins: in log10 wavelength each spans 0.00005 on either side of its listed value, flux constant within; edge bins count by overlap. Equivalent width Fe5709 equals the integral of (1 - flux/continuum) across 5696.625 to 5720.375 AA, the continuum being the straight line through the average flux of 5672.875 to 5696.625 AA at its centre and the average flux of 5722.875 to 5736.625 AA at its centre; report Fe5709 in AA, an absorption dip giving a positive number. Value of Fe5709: -2.7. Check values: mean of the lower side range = 0.594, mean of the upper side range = 0.739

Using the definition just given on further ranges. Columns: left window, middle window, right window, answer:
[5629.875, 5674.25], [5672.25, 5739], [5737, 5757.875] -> 1.79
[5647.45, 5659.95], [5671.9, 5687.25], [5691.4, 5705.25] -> 2.79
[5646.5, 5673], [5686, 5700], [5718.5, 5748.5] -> 0.96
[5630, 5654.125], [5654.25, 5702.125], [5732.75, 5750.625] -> 2.30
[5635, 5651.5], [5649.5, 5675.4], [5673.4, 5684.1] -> -2.63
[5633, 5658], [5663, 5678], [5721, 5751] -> 1.36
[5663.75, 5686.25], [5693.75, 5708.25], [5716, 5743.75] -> -1.22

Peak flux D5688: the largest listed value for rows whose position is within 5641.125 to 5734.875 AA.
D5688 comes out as 0.7868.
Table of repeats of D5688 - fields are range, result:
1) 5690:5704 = 0.7304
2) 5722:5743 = 0.7779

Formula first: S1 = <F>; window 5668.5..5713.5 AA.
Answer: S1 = 0.648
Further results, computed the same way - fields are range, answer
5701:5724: 0.758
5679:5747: 0.713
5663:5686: 0.584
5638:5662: 0.636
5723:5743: 0.743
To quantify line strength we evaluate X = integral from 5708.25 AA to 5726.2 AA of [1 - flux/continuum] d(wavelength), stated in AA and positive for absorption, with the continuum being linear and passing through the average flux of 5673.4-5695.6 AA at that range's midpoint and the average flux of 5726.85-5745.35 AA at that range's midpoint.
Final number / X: -2.0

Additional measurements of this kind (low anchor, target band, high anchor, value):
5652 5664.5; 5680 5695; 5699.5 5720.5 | 2.5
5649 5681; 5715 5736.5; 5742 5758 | -0.2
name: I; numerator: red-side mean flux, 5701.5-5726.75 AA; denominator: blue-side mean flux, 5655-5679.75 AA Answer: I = 1.23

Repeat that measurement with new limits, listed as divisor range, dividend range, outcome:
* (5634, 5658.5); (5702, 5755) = 1.24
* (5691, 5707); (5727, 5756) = 1.09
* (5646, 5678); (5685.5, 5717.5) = 1.11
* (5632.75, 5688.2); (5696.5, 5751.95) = 1.26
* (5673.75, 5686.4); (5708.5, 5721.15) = 1.36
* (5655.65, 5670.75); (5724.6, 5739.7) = 1.16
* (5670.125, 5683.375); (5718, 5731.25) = 1.33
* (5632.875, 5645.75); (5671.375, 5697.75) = 1.08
